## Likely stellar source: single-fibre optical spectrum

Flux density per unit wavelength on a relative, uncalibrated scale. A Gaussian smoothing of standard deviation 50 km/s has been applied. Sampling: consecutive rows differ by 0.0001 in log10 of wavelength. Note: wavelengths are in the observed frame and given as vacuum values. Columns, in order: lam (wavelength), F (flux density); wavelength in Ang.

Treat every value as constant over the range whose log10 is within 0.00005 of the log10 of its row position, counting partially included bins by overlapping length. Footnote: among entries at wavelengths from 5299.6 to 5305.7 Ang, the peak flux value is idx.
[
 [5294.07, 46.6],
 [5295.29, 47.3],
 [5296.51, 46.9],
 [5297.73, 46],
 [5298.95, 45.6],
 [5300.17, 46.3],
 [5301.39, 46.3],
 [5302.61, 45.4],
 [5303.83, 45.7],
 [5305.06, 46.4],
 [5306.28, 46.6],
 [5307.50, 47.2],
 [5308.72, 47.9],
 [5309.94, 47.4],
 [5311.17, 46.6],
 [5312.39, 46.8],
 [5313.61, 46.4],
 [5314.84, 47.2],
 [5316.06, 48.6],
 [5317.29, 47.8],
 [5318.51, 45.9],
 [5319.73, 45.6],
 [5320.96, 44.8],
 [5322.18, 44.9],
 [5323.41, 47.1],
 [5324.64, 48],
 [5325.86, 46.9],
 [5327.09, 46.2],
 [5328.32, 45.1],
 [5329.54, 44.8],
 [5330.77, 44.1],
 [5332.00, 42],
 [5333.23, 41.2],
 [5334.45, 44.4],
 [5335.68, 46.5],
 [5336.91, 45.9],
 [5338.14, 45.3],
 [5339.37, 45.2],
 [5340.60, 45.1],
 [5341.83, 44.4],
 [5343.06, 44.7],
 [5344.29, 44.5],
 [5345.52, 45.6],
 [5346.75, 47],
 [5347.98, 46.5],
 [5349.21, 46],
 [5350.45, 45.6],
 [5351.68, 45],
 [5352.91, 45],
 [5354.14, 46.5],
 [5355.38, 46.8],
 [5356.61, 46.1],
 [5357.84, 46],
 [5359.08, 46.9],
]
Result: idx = 46.4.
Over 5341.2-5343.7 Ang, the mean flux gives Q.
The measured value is 44.6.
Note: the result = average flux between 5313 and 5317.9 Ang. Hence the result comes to 47.5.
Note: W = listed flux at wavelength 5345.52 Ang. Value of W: 45.6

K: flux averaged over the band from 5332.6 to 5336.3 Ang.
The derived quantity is 44.1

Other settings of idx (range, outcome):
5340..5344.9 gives 45.1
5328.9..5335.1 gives 44.8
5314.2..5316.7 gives 48.6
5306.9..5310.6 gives 47.9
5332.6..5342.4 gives 46.5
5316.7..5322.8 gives 47.8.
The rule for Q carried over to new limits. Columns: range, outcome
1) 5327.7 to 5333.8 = 43.4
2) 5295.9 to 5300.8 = 46.2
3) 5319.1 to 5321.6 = 45.3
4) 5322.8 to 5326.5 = 47.3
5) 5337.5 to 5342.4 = 45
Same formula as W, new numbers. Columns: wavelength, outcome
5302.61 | 45.4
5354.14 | 46.5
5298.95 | 45.6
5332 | 42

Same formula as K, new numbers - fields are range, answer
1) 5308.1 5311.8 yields 47.3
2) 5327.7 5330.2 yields 45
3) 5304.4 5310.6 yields 47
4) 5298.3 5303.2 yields 45.9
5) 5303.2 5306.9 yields 46.2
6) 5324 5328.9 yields 46.5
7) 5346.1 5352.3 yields 46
